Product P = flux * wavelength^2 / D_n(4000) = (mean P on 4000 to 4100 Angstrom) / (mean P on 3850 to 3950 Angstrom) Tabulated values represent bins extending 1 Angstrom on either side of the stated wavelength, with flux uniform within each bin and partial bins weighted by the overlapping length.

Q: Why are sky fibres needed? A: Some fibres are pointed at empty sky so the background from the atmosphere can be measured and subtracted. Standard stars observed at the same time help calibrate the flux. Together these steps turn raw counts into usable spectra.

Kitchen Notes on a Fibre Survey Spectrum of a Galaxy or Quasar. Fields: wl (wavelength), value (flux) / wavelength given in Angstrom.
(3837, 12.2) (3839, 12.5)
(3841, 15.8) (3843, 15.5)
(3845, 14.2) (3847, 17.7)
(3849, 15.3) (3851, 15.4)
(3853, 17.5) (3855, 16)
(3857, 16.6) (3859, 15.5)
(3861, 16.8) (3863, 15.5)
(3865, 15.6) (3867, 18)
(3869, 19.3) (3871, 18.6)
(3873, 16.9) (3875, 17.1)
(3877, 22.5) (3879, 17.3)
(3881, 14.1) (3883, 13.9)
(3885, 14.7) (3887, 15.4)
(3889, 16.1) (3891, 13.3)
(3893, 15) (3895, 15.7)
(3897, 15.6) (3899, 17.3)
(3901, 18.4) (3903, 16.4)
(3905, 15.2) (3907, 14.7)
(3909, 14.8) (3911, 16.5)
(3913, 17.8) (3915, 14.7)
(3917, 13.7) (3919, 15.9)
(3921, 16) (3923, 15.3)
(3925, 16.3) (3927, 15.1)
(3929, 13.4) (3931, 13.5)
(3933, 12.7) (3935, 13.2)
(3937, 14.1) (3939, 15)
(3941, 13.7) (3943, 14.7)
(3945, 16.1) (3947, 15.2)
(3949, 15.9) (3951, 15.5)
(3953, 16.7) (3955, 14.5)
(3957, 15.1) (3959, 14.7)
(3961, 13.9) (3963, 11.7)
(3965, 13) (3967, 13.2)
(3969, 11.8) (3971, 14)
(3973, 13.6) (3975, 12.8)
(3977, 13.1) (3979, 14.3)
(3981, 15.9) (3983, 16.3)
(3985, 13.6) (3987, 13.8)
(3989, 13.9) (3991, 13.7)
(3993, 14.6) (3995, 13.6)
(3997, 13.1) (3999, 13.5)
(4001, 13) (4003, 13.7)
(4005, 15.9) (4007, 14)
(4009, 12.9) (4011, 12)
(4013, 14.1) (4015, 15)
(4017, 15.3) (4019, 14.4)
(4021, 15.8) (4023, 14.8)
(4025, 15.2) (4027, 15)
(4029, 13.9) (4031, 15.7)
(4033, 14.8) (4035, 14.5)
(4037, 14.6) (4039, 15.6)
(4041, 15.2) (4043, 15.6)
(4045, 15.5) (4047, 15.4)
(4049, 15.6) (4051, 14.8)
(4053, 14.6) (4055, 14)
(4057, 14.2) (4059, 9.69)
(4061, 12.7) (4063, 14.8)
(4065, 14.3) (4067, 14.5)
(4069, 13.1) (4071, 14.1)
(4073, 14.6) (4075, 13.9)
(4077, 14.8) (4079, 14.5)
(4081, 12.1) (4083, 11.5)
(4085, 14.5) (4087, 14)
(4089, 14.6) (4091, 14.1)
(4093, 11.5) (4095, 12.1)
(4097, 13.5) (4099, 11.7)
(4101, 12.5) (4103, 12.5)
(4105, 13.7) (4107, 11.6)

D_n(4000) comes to 1.0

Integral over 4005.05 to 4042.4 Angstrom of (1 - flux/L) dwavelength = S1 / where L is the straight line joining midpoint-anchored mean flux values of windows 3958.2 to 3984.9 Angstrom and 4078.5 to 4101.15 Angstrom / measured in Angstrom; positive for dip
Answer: -3.4 Angstrom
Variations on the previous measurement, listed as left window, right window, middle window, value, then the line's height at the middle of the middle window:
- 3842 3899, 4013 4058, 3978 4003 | 2.00 Angstrom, 15.3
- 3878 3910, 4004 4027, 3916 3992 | 3.40 Angstrom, 15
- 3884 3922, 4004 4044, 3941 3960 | -0.01 Angstrom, 15.3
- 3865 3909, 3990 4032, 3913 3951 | 1.99 Angstrom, 15.6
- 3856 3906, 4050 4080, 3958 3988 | 2.87 Angstrom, 15.2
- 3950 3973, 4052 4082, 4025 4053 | -2.60 Angstrom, 13.8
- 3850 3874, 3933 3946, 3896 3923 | -1.07 Angstrom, 15.3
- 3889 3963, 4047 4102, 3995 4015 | 0.92 Angstrom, 14.3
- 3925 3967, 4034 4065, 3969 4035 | 1.06 Angstrom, 14.4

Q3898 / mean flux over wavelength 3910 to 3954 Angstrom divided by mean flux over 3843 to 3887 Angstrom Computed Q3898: 0.91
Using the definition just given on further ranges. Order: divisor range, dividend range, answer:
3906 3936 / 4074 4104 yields 0.88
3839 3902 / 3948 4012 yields 0.86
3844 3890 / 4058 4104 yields 0.80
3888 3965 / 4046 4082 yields 0.93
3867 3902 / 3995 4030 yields 0.86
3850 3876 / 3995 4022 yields 0.83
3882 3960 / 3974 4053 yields 0.95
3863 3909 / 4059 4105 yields 0.82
